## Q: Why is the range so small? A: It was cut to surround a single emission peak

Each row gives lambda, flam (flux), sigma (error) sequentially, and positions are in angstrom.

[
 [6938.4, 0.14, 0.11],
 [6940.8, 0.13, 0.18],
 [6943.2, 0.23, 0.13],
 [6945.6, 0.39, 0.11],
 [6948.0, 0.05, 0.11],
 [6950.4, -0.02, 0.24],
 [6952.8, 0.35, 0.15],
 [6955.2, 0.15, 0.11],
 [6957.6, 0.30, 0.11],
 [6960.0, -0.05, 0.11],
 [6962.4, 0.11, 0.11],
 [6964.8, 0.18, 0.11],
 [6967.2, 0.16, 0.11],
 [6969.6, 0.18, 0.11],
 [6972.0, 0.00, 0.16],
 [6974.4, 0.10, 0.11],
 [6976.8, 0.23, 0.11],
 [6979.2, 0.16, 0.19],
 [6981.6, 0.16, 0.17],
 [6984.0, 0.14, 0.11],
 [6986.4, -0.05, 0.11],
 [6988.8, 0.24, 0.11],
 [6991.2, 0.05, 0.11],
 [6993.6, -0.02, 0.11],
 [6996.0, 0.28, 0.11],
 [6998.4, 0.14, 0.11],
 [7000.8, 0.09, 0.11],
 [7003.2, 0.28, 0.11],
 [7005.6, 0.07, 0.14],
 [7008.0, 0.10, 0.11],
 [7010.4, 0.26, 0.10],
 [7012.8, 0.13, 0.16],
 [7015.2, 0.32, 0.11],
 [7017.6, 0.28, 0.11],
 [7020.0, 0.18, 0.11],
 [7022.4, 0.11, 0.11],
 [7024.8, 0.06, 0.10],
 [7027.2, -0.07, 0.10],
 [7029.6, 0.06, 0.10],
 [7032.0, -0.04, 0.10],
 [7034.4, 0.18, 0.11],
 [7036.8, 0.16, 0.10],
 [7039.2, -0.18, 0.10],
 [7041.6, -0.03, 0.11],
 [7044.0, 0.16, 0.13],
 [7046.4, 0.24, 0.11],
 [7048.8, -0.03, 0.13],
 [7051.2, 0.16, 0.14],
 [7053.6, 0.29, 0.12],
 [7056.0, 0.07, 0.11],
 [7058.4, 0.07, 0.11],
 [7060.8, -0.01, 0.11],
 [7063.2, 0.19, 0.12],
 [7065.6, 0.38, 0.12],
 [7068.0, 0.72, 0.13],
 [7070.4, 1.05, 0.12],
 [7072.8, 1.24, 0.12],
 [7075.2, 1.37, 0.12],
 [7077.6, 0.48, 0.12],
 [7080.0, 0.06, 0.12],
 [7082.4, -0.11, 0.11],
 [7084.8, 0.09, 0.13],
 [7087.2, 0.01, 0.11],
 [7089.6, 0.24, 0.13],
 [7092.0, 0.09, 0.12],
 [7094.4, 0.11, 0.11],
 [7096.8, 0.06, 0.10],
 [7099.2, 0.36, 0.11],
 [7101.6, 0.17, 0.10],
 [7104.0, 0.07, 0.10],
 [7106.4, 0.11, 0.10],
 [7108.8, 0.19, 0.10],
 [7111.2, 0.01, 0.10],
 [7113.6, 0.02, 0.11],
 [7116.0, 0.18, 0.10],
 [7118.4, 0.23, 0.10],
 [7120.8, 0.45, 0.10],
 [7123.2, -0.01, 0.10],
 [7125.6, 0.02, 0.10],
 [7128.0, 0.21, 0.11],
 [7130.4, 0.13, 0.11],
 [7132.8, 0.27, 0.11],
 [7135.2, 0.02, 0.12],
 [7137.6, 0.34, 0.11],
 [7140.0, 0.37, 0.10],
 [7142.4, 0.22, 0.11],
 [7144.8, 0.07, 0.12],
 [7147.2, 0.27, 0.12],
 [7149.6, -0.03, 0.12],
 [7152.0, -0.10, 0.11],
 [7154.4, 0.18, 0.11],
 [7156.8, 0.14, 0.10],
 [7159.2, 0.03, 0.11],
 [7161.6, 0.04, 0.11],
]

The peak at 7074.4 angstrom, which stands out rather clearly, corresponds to [O II] 3727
